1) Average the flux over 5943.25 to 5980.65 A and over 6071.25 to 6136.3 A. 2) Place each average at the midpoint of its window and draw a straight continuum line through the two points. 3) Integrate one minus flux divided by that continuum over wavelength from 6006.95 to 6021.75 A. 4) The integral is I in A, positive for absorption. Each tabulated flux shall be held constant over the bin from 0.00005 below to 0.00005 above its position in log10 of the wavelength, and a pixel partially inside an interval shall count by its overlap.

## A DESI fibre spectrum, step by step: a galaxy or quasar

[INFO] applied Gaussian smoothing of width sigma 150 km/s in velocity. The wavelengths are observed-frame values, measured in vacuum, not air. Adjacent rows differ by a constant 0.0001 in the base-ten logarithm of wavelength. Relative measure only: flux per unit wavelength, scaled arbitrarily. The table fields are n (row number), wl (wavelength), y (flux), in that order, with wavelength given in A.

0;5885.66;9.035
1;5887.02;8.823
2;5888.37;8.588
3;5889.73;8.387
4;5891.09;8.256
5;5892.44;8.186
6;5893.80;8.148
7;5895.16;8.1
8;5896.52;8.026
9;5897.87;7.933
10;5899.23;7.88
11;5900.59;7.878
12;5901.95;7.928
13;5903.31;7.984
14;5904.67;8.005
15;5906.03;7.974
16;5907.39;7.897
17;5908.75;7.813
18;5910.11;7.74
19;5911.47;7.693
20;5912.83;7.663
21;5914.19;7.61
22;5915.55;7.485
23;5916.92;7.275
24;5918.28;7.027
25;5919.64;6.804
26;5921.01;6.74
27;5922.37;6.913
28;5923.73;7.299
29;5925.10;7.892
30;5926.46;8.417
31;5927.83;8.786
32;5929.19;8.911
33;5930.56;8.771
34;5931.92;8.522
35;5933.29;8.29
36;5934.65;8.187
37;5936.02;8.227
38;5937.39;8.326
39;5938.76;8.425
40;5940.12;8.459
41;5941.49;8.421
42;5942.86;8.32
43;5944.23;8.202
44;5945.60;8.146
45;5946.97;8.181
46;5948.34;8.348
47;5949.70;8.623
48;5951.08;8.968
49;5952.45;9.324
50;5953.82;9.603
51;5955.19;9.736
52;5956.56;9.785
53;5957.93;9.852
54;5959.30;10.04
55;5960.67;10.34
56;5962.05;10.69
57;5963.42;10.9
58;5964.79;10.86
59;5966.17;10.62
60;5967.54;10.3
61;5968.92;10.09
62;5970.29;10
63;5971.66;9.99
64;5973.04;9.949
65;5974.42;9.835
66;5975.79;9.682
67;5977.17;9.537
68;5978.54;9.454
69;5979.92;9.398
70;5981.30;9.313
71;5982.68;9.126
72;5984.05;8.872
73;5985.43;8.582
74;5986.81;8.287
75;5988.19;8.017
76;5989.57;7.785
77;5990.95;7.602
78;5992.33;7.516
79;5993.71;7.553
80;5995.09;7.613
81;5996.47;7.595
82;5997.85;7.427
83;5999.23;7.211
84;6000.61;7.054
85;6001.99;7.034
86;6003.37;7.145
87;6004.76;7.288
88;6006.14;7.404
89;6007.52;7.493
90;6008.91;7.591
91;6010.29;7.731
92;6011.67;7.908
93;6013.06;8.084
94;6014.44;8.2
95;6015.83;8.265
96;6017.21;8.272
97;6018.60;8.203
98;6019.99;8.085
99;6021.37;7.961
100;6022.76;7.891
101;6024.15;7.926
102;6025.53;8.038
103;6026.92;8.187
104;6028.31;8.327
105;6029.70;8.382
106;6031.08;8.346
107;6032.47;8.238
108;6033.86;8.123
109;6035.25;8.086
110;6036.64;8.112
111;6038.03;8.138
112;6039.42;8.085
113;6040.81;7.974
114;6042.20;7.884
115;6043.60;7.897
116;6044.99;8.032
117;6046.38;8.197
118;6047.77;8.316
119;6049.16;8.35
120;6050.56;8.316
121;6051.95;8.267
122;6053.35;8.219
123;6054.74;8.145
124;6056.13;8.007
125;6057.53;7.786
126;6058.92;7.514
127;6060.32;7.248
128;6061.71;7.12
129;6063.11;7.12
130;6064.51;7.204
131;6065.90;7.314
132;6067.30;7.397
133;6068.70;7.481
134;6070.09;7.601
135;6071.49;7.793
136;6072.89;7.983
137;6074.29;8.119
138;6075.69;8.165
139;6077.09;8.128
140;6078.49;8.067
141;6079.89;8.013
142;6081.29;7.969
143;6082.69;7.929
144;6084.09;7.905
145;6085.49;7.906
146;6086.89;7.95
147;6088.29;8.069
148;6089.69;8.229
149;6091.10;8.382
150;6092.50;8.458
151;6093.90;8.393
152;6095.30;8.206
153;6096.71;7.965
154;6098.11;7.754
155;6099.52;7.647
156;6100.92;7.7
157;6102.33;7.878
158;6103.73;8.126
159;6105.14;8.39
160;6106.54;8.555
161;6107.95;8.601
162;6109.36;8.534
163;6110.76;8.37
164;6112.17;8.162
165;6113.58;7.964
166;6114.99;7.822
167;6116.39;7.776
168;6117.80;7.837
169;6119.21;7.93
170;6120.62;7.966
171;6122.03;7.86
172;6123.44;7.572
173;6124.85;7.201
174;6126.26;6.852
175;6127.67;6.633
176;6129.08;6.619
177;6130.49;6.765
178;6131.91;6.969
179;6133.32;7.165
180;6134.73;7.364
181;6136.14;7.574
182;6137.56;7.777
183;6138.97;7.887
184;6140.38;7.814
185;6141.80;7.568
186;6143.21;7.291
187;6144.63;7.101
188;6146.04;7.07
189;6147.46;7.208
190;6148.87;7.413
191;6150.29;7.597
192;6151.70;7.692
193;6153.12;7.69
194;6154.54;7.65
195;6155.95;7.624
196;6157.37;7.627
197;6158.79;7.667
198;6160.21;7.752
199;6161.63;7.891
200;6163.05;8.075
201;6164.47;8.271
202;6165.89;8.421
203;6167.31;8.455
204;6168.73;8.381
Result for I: 1.63 A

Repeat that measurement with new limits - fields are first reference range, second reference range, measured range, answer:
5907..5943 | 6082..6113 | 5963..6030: -3.86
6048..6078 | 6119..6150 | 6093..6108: -1.08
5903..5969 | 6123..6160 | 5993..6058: 0.95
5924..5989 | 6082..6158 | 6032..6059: 0.92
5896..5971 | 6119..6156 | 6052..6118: -2.16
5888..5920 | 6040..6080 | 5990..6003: 0.74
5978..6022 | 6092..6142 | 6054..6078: 0.59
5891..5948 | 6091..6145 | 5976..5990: -1.75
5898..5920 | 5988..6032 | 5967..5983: -4.09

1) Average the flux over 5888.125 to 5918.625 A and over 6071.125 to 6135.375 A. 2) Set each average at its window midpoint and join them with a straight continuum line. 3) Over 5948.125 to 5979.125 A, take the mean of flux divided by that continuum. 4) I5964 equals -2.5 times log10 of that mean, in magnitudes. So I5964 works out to -0.25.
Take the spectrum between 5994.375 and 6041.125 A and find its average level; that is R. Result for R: 7.87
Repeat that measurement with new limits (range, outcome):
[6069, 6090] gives 7.98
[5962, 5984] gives 9.93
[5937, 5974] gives 9.44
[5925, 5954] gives 8.51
